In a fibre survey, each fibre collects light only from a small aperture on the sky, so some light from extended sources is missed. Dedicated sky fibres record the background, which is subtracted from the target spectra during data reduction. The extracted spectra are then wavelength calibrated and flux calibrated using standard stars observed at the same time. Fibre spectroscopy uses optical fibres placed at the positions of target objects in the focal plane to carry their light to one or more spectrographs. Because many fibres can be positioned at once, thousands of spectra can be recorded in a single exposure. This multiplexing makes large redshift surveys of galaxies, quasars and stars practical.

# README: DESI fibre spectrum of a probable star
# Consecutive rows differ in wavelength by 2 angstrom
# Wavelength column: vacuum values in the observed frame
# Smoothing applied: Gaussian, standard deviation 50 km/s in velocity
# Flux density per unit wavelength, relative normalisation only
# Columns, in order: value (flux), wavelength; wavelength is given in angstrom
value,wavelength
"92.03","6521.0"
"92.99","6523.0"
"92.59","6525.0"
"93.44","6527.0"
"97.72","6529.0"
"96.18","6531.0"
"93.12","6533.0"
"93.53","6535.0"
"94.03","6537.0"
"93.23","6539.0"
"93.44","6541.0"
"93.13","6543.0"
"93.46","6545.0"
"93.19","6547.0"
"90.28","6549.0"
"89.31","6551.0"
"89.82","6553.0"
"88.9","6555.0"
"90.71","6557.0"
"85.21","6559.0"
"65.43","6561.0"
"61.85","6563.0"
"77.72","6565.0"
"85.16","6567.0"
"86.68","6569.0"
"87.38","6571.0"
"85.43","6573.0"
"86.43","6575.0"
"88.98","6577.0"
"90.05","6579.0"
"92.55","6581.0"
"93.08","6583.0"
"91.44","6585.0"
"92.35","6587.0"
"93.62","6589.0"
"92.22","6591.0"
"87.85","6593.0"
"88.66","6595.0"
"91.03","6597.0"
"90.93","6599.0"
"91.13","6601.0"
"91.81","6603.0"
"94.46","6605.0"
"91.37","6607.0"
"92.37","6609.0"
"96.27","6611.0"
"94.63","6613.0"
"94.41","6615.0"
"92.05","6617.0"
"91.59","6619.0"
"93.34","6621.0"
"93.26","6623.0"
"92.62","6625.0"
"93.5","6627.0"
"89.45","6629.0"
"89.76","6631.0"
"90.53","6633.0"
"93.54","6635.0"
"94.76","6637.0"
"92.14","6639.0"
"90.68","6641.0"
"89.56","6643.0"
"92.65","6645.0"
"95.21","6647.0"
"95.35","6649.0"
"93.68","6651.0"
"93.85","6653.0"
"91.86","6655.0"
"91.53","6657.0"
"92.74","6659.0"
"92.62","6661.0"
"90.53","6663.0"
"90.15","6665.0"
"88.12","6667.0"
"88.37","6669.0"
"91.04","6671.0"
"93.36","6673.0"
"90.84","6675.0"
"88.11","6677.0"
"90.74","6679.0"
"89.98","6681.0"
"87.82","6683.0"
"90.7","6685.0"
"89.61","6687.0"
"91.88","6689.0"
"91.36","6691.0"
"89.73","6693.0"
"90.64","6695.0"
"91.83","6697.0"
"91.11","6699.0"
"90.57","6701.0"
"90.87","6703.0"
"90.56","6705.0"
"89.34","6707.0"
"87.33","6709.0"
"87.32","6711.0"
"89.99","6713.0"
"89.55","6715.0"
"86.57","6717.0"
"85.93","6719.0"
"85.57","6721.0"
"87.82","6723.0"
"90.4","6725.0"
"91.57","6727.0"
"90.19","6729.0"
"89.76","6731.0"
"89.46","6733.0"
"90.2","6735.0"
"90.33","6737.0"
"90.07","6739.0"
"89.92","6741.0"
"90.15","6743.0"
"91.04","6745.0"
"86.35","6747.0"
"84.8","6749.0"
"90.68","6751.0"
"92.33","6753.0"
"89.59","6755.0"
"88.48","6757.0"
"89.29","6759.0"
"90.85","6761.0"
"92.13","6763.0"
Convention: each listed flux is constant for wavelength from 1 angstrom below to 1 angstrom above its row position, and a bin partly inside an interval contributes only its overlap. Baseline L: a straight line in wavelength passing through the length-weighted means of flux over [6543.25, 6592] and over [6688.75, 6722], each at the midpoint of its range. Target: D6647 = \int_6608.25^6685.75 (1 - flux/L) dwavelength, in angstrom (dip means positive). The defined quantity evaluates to -3.0 angstrom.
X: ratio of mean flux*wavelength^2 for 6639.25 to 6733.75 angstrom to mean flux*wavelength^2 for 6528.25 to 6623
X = 1.04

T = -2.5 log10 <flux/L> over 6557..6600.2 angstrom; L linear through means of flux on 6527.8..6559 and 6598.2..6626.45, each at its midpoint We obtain 0.075 mag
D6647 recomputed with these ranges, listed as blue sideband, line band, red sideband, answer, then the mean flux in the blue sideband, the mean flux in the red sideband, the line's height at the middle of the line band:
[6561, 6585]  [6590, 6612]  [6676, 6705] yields -1.5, 84.5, 90.4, 85.9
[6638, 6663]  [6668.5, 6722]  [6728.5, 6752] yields 0.8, 92.6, 89.4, 91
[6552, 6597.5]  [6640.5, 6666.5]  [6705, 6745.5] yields -1.3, 86.6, 89.1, 87.9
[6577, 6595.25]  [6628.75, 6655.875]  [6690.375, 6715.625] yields -0.5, 91.3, 90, 90.7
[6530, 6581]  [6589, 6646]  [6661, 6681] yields -1.9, 87.8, 90.3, 89.1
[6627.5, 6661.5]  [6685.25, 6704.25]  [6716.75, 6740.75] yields -0.1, 92.4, 89.1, 90.4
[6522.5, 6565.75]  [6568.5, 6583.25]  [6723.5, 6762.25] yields 0.1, 89.1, 89.8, 89.2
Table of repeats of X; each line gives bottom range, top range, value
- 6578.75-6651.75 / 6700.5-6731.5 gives 0.99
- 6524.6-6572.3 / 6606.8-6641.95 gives 1.07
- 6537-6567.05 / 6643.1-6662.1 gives 1.11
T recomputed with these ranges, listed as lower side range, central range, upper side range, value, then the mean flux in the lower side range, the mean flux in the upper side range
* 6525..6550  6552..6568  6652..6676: 0.16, 93.7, 91.3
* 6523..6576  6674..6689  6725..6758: -0.01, 88.4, 89.7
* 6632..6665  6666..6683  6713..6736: 0.02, 92.5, 88.9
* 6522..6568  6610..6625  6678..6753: -0.05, 88.9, 89.5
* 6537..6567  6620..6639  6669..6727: -0.05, 86.4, 89.7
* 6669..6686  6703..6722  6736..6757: 0.02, 90.2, 89.5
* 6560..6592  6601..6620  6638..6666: -0.05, 85.6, 92.3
